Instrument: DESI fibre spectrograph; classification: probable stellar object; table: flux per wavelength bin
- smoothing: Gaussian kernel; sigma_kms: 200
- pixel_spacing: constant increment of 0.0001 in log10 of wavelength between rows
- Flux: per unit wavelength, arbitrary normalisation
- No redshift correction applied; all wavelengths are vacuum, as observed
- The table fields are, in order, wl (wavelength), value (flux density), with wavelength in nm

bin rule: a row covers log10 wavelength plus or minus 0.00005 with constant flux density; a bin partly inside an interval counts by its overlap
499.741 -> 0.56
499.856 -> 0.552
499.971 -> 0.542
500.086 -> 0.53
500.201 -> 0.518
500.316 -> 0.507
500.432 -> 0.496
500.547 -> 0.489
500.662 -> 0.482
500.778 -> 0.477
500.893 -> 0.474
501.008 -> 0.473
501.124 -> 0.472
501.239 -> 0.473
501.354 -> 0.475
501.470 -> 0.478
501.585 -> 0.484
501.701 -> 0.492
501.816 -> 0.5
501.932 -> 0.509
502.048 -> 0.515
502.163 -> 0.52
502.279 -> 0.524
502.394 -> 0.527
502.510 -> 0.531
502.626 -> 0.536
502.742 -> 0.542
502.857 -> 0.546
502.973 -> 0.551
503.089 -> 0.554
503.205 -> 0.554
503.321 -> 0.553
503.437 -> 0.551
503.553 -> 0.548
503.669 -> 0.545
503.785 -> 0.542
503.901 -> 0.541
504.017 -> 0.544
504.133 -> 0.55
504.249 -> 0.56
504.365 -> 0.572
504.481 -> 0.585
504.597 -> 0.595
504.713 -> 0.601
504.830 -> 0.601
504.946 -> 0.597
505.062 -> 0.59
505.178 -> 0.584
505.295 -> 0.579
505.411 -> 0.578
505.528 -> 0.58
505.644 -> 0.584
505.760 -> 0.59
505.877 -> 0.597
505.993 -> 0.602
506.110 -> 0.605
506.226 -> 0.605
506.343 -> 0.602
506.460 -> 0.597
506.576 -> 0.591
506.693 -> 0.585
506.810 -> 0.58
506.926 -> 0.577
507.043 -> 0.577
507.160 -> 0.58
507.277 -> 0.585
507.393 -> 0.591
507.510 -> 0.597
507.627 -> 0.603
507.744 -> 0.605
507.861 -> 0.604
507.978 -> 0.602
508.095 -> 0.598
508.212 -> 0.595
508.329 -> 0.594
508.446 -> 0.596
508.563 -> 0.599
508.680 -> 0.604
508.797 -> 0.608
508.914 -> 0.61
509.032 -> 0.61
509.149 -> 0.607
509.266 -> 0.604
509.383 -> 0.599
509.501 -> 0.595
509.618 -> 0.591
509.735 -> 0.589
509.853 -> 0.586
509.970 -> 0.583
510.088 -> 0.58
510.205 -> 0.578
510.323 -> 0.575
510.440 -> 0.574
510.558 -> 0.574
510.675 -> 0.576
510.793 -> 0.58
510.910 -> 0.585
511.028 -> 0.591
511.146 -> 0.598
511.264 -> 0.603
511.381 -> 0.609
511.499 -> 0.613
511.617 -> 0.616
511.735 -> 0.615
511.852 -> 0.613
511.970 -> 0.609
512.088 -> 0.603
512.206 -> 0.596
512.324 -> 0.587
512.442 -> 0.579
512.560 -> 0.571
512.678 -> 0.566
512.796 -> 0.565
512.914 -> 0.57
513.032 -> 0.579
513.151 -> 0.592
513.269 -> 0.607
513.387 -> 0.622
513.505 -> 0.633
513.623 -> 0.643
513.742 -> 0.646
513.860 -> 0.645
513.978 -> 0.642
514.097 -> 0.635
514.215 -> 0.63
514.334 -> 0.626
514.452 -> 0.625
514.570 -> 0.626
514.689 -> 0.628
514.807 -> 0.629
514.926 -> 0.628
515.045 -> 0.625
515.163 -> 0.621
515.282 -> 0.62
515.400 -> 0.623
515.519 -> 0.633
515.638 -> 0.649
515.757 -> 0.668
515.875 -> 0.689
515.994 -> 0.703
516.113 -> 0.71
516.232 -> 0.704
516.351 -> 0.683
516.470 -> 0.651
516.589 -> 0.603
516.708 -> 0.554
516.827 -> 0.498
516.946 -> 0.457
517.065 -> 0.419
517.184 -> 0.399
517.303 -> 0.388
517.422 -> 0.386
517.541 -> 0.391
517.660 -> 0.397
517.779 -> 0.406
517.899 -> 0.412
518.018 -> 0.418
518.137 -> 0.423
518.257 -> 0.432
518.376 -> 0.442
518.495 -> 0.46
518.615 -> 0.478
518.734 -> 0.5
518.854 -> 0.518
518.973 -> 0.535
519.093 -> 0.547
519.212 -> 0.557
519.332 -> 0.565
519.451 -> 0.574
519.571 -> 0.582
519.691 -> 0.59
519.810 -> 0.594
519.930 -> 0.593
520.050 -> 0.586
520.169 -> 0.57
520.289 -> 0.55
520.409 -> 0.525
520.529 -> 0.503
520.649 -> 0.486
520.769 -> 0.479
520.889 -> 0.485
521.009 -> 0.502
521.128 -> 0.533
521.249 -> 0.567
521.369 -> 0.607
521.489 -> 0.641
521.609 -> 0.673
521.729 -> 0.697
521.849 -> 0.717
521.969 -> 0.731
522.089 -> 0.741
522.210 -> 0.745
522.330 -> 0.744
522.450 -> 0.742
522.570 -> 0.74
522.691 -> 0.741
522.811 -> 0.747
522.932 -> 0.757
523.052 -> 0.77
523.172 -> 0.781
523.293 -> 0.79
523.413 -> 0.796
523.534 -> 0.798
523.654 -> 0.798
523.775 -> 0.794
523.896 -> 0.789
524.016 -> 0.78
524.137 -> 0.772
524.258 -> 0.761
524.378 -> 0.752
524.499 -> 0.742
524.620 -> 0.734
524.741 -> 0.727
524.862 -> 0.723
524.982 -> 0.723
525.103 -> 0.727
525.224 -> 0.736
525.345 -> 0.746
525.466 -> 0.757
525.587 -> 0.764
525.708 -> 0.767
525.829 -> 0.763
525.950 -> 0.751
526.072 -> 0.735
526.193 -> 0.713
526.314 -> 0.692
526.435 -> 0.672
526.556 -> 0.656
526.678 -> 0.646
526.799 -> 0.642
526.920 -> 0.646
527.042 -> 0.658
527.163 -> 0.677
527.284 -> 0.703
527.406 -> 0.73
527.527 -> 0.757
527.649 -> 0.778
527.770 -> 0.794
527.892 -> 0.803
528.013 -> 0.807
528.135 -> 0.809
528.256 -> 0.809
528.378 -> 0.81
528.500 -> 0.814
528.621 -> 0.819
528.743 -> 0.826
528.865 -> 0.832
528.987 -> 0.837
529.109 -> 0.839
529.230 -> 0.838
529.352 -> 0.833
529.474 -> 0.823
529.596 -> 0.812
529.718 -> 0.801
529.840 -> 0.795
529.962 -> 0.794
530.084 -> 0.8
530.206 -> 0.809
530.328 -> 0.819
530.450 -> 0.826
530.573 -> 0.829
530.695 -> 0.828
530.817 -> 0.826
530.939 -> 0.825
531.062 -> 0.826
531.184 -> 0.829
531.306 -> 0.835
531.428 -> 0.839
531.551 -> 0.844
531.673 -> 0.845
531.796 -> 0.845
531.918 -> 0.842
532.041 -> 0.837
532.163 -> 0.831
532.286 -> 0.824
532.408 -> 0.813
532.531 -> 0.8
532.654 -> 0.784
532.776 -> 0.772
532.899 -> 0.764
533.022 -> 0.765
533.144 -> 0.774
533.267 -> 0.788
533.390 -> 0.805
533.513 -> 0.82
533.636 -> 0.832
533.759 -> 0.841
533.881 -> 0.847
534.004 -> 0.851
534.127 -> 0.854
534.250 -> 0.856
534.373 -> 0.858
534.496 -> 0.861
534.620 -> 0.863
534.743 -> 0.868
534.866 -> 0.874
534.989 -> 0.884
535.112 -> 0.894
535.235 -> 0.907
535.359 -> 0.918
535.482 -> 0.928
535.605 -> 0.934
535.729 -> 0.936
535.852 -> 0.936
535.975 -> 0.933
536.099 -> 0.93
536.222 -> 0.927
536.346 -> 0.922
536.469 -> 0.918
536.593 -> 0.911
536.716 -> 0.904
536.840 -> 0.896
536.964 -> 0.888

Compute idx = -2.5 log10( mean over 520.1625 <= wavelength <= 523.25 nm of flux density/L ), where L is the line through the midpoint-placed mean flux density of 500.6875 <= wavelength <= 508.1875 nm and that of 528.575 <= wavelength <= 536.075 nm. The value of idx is 0.14 mag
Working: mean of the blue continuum 0.557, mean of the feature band 0.647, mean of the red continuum 0.839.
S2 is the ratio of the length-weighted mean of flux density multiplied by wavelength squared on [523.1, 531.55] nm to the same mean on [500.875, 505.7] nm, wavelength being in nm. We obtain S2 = 1.6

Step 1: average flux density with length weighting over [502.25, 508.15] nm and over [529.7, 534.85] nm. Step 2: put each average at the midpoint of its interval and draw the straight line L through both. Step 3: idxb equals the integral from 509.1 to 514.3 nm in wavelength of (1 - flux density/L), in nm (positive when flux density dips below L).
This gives 0.29 nm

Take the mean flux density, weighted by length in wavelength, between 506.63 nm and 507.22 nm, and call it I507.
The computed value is 0.579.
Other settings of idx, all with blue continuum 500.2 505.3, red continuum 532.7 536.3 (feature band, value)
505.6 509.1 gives -0.030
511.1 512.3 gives 0.031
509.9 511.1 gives 0.059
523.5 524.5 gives -0.035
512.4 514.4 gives 0.059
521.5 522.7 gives 0.016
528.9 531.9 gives -0.007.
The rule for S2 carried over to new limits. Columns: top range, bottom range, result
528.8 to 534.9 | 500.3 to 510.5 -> 1.62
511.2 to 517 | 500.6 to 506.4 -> 1.18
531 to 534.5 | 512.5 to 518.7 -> 1.55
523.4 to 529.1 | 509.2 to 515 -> 1.32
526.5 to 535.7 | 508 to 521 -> 1.52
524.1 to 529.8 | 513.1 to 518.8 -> 1.40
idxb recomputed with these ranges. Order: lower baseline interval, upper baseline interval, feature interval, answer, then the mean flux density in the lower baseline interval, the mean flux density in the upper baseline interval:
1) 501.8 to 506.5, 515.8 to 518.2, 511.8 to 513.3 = -0.155 nm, 0.564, 0.515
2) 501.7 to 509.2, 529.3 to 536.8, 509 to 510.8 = 0.089 nm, 0.574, 0.848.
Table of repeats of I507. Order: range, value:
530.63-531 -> 0.828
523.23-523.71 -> 0.796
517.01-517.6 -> 0.397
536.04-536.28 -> 0.93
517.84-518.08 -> 0.416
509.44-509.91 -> 0.59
